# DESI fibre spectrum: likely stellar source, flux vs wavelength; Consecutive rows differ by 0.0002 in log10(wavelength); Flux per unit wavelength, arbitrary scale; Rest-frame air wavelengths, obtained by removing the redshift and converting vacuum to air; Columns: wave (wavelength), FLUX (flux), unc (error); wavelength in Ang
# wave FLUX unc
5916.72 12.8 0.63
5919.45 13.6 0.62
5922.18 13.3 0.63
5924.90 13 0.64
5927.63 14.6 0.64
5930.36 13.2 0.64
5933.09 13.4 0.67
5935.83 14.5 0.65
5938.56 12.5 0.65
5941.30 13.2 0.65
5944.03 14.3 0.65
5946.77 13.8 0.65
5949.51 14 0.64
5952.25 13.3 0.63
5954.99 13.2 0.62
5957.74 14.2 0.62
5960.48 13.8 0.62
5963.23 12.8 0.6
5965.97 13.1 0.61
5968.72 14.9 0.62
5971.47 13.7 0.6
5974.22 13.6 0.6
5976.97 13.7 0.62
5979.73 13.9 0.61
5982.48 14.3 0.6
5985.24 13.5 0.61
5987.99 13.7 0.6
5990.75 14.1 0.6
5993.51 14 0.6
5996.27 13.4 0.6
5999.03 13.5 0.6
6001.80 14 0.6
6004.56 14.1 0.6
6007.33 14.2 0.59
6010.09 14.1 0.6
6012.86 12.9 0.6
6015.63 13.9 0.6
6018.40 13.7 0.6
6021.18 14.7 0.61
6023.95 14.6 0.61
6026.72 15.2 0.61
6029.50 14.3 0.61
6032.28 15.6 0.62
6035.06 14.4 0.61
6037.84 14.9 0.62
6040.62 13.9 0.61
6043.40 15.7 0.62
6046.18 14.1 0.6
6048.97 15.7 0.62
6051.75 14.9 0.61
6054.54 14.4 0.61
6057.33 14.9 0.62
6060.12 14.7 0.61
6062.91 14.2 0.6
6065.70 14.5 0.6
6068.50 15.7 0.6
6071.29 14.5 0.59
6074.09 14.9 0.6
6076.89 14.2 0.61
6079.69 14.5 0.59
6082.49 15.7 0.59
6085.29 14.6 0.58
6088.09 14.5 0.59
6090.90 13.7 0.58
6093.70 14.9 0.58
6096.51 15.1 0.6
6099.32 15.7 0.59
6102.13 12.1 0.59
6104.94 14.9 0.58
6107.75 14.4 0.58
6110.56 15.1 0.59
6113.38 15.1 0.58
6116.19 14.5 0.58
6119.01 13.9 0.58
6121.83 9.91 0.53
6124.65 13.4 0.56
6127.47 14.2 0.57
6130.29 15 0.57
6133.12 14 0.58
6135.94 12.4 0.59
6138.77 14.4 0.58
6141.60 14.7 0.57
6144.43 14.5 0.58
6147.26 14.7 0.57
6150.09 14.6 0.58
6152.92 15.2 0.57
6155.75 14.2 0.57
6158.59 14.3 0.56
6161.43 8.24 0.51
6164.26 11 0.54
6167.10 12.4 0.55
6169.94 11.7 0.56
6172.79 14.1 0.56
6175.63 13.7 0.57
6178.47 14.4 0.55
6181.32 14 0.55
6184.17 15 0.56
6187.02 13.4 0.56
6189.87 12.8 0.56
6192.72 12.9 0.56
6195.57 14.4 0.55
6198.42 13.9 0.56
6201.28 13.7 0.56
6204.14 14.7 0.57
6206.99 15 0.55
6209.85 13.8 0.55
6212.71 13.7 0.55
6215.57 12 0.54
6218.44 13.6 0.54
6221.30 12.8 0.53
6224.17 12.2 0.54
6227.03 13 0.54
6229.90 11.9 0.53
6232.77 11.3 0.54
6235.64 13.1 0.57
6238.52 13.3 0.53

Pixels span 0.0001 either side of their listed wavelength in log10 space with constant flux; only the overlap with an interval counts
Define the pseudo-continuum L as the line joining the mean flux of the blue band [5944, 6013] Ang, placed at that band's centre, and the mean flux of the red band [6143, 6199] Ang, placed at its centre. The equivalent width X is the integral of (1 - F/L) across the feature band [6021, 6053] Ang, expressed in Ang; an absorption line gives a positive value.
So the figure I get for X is -2.7 Ang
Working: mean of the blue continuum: 13.8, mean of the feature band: 14.8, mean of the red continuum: 13.5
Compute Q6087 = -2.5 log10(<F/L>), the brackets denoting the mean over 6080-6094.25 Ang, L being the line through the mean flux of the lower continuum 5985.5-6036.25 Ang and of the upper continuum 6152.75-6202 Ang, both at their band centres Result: -0.07 mag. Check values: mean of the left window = 14.1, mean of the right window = 13.2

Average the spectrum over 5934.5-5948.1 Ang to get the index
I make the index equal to 13.7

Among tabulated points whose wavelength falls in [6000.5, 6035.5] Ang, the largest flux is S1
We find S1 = 15.6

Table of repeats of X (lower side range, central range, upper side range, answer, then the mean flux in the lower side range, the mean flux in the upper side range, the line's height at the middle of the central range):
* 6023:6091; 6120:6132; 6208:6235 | 0.6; 14.8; 12.7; 13.9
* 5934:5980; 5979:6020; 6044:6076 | 0.9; 13.7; 14.8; 14.1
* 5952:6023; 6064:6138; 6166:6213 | -2.8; 13.8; 13.8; 13.8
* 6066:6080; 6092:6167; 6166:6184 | 1.3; 14.8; 13.5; 14.1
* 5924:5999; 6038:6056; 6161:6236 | -1.7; 13.7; 13.1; 13.5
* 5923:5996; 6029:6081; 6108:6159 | -3.0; 13.7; 14.1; 13.9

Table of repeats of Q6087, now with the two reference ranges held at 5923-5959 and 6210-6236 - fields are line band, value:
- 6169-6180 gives -0.06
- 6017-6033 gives -0.10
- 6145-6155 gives -0.15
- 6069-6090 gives -0.12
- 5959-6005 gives -0.02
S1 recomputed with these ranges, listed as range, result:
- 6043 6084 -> 15.7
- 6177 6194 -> 15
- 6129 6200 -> 15.2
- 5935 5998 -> 14.9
